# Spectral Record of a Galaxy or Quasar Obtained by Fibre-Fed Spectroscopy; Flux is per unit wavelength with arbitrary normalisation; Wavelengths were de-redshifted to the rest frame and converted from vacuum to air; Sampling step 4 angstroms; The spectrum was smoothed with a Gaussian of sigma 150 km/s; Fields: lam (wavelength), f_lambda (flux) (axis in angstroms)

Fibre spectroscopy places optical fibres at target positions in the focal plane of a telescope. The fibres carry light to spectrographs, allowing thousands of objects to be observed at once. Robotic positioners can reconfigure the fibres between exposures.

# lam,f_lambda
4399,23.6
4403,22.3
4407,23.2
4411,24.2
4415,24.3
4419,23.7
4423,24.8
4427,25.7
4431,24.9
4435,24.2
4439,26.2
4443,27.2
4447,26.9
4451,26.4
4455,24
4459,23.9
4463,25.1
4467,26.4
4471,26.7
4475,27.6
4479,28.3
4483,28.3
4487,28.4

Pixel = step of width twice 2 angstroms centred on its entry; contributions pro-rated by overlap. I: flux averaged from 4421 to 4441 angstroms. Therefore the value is 25.2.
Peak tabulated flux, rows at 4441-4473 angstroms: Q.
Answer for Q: 27.2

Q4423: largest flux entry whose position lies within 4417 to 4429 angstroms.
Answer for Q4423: 25.7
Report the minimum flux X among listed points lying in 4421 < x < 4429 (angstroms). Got 24.8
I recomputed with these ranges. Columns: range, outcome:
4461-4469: 25.8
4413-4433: 24.7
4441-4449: 27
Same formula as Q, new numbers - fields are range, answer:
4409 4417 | 24.3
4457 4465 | 25.1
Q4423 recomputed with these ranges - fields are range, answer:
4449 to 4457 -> 26.4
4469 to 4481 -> 28.3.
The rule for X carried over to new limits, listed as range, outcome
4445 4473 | 23.9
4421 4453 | 24.2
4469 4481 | 26.7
